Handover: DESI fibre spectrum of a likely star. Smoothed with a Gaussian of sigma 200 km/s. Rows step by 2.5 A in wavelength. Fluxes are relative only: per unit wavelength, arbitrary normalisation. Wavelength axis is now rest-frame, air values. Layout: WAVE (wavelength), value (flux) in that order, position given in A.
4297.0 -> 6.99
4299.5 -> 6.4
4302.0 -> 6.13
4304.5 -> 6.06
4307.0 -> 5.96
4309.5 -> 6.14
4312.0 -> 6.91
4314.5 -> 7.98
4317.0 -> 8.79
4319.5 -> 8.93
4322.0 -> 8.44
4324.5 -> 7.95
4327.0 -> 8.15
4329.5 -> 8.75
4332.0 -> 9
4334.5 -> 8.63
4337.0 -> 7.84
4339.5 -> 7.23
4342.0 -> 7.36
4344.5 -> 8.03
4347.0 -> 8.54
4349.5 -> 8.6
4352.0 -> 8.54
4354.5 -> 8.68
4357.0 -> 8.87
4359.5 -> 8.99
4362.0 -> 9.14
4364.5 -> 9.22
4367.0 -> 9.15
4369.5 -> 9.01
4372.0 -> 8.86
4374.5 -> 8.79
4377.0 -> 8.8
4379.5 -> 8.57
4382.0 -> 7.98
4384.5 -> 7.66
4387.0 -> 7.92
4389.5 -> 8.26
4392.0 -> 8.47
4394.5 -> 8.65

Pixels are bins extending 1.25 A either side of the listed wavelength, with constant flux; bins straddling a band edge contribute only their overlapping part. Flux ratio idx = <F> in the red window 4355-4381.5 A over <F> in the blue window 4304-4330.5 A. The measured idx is 1.2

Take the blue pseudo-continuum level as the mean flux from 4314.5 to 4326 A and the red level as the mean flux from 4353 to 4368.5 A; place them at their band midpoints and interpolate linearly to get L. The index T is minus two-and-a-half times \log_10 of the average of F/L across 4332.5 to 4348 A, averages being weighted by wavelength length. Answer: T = 0.10 mag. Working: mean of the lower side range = 8.46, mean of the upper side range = 9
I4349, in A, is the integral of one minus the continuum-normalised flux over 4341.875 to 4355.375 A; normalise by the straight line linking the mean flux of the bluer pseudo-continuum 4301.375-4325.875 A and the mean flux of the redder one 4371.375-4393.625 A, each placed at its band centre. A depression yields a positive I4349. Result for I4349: -0.84 A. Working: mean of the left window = 7.36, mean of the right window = 8.36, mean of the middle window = 8.36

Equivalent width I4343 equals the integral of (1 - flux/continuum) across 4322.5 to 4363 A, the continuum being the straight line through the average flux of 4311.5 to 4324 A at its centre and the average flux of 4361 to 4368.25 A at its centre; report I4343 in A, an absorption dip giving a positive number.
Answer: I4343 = 1.7 A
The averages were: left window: 8.27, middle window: 8.39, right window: 9.17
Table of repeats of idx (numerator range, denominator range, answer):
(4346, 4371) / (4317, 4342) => 1.07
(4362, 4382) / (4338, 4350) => 1.12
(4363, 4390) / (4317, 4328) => 1.02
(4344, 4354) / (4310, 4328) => 1.05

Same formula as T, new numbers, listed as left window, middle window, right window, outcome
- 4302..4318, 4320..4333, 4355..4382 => -0.14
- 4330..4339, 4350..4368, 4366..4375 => -0.02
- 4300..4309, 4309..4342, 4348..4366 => -0.13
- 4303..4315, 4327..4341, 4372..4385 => -0.15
